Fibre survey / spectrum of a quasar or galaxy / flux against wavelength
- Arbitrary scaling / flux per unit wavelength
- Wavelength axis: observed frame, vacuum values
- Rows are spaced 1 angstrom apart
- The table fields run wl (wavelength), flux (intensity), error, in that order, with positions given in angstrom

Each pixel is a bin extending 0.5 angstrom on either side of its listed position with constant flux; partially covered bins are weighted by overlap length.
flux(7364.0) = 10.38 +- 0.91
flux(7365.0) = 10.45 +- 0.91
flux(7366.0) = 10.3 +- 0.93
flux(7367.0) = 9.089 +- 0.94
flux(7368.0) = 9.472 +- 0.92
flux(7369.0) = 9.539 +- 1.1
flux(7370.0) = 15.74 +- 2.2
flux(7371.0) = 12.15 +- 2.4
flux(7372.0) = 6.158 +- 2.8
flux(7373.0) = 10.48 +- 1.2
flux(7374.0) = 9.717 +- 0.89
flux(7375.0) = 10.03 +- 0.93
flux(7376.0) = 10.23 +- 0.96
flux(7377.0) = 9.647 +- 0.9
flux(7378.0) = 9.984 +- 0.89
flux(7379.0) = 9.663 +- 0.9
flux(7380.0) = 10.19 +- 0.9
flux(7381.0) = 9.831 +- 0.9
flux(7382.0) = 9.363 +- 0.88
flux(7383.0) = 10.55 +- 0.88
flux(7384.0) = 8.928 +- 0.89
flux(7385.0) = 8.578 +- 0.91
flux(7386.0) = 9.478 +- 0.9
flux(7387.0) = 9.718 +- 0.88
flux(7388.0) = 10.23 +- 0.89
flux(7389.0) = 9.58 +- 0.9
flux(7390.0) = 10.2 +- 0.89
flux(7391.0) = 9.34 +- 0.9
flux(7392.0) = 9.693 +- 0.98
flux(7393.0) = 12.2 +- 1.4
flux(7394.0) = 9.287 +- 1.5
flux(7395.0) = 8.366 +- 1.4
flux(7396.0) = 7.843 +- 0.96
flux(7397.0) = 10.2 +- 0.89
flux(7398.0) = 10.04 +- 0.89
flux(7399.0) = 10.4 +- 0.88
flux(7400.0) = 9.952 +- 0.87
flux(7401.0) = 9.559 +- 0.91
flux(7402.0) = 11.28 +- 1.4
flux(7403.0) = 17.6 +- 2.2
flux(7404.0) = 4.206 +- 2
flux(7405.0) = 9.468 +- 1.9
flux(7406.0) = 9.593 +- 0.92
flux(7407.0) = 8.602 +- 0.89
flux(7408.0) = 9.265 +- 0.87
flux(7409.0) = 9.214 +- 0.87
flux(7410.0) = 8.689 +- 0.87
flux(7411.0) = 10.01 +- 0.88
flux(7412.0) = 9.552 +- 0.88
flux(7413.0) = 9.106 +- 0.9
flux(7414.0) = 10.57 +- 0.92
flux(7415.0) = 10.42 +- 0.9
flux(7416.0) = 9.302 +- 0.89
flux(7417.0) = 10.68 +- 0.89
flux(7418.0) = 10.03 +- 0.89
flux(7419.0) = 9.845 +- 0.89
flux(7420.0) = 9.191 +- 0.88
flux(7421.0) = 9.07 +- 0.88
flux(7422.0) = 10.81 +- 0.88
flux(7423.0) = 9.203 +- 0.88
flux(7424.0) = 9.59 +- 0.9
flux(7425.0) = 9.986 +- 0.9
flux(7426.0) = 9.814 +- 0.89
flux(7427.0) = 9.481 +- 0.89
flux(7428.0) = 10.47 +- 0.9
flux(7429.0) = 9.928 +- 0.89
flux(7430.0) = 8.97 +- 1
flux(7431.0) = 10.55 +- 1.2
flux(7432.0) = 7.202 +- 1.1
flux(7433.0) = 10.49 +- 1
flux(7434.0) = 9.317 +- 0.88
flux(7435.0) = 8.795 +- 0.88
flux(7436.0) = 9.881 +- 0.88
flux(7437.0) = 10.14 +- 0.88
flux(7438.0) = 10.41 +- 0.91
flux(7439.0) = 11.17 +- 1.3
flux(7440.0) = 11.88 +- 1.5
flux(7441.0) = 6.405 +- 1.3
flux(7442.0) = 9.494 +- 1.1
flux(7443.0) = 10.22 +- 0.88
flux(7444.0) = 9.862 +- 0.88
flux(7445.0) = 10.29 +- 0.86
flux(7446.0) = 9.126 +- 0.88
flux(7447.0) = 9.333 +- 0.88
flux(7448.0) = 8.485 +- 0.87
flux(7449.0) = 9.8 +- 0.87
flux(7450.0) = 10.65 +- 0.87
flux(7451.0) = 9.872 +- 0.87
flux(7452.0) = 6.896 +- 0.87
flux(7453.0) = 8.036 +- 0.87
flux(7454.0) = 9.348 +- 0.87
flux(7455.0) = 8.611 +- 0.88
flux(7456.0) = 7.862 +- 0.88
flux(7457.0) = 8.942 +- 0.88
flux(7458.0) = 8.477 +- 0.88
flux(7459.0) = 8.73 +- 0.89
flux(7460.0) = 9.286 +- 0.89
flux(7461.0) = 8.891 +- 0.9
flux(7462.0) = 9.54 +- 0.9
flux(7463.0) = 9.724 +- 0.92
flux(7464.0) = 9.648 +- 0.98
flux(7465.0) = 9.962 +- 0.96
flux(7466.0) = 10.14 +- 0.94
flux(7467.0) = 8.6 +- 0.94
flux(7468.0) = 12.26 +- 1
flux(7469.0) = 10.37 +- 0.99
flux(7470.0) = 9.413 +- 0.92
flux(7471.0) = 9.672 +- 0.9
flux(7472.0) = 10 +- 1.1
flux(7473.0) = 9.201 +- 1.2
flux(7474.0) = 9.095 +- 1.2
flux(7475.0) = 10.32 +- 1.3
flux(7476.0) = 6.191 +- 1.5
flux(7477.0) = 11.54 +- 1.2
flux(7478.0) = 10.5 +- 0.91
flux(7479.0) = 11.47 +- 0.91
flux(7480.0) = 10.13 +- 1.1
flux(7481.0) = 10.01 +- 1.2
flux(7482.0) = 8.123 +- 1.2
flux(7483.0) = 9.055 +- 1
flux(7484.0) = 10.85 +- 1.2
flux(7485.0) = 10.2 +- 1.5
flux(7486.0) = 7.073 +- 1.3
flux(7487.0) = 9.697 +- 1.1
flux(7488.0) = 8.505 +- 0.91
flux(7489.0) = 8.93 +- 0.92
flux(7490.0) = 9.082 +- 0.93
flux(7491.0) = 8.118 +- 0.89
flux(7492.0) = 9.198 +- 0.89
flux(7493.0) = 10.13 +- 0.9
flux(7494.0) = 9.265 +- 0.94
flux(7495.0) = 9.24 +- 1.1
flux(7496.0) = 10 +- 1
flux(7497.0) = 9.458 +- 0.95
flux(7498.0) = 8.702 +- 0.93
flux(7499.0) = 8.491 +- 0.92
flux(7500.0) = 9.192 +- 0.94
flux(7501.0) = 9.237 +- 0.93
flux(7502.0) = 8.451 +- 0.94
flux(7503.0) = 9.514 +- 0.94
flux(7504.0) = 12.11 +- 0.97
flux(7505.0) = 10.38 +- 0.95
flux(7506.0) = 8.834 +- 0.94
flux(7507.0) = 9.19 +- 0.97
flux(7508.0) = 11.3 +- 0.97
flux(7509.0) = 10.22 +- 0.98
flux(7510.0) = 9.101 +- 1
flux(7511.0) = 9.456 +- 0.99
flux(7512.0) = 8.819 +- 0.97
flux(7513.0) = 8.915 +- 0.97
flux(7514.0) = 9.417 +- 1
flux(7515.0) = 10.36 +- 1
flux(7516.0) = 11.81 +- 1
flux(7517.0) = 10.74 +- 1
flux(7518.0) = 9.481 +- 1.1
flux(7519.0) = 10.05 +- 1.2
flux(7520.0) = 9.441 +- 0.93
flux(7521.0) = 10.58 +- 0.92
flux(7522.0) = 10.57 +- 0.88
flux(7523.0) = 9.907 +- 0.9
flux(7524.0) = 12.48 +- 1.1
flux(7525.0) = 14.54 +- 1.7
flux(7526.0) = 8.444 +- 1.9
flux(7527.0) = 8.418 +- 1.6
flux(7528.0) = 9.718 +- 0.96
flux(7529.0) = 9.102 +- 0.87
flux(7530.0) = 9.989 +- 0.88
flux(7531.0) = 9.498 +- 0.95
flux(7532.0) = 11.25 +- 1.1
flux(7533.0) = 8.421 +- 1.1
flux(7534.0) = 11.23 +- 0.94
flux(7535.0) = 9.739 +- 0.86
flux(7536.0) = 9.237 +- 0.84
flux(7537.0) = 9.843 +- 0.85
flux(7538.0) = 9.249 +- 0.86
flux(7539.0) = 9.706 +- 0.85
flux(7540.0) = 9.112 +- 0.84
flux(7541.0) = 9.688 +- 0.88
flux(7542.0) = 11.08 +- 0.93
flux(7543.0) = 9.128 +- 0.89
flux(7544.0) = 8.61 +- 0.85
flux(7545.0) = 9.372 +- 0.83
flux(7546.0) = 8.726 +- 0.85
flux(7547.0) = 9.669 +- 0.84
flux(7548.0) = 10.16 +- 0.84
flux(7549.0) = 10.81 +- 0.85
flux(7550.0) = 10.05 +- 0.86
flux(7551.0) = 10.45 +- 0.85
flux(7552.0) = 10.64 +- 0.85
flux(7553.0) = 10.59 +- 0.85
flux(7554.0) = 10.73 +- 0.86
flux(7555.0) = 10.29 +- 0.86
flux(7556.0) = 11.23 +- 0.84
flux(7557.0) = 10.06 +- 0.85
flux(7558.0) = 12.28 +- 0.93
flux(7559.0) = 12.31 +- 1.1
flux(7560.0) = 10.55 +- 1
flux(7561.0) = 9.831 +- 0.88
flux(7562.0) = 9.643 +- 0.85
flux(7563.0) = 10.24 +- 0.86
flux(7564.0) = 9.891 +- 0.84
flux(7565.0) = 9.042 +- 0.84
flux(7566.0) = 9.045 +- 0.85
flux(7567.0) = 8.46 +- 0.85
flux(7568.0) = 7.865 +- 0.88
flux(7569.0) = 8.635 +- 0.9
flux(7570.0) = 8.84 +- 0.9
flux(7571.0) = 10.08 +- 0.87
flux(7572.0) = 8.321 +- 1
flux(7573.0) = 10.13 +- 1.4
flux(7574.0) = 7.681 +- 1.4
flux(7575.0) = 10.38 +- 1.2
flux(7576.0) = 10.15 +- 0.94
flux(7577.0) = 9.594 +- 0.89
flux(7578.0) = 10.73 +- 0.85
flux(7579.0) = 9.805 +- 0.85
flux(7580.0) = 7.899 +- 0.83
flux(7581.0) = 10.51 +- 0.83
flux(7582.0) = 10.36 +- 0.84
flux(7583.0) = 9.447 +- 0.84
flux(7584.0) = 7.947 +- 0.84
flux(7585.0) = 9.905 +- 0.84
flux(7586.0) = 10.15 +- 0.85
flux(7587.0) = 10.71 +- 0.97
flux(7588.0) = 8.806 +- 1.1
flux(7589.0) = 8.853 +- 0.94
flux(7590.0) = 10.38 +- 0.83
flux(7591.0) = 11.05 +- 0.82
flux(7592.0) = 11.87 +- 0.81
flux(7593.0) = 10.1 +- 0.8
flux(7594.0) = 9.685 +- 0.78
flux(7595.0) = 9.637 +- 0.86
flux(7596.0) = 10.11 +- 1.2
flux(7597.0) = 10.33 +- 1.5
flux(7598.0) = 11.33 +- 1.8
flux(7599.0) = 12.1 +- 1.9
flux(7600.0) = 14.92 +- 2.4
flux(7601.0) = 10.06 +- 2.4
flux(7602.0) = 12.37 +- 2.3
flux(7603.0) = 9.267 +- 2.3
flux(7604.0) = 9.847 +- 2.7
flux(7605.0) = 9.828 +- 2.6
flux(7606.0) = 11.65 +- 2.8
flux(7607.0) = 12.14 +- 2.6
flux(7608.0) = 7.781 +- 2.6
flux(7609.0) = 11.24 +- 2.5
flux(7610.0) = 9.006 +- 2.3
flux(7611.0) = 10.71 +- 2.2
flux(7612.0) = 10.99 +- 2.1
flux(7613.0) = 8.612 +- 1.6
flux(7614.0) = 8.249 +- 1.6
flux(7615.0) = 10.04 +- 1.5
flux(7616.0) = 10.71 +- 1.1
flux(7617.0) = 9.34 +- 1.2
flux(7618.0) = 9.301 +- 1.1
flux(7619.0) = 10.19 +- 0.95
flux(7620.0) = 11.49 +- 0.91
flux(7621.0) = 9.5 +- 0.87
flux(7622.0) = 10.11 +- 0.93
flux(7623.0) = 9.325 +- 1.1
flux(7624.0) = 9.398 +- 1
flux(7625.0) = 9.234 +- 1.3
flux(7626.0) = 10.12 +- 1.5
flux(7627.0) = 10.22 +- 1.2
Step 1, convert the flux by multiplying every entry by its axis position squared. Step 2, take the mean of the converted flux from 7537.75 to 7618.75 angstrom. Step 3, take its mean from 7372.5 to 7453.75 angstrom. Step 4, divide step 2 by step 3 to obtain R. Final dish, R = 1.08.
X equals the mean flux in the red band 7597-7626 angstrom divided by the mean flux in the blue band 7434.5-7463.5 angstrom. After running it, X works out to 1.11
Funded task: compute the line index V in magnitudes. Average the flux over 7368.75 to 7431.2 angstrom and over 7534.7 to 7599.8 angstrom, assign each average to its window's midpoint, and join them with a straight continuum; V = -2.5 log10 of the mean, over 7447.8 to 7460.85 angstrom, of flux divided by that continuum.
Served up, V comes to 0.12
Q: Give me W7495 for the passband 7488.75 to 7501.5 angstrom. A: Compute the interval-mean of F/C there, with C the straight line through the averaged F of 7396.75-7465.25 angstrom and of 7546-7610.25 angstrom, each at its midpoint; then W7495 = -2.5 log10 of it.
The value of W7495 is 0.07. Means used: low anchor 9.58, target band 9.16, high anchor 10.1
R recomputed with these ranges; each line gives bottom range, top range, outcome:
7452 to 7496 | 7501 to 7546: 1.07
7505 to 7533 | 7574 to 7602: 1.04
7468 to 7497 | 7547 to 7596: 1.07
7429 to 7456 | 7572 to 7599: 1.09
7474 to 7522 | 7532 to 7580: 1.04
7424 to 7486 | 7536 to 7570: 1.06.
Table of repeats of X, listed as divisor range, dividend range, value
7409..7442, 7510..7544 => 1.03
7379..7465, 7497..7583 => 1.03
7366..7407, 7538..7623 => 1.01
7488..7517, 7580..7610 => 1.09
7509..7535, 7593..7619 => 1.03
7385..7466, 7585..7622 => 1.08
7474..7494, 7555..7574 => 1.04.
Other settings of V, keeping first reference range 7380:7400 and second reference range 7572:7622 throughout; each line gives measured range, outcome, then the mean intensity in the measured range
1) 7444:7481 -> 0.04 mag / 9.47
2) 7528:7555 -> 0.02 mag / 9.85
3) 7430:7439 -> 0.02 mag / 9.65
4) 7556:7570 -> 0.02 mag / 9.85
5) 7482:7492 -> 0.10 mag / 9.02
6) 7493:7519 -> 0.03 mag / 9.68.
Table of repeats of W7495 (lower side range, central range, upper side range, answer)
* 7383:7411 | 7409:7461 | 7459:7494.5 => 0.016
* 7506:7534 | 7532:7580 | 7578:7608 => 0.041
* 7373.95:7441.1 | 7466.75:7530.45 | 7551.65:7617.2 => 0.022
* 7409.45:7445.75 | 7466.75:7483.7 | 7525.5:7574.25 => -0.005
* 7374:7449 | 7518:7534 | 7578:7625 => -0.020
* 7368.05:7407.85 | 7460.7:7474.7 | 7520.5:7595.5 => 0.016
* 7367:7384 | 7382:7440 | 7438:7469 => 0.002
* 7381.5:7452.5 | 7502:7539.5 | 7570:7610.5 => -0.006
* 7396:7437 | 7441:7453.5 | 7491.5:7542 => 0.063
